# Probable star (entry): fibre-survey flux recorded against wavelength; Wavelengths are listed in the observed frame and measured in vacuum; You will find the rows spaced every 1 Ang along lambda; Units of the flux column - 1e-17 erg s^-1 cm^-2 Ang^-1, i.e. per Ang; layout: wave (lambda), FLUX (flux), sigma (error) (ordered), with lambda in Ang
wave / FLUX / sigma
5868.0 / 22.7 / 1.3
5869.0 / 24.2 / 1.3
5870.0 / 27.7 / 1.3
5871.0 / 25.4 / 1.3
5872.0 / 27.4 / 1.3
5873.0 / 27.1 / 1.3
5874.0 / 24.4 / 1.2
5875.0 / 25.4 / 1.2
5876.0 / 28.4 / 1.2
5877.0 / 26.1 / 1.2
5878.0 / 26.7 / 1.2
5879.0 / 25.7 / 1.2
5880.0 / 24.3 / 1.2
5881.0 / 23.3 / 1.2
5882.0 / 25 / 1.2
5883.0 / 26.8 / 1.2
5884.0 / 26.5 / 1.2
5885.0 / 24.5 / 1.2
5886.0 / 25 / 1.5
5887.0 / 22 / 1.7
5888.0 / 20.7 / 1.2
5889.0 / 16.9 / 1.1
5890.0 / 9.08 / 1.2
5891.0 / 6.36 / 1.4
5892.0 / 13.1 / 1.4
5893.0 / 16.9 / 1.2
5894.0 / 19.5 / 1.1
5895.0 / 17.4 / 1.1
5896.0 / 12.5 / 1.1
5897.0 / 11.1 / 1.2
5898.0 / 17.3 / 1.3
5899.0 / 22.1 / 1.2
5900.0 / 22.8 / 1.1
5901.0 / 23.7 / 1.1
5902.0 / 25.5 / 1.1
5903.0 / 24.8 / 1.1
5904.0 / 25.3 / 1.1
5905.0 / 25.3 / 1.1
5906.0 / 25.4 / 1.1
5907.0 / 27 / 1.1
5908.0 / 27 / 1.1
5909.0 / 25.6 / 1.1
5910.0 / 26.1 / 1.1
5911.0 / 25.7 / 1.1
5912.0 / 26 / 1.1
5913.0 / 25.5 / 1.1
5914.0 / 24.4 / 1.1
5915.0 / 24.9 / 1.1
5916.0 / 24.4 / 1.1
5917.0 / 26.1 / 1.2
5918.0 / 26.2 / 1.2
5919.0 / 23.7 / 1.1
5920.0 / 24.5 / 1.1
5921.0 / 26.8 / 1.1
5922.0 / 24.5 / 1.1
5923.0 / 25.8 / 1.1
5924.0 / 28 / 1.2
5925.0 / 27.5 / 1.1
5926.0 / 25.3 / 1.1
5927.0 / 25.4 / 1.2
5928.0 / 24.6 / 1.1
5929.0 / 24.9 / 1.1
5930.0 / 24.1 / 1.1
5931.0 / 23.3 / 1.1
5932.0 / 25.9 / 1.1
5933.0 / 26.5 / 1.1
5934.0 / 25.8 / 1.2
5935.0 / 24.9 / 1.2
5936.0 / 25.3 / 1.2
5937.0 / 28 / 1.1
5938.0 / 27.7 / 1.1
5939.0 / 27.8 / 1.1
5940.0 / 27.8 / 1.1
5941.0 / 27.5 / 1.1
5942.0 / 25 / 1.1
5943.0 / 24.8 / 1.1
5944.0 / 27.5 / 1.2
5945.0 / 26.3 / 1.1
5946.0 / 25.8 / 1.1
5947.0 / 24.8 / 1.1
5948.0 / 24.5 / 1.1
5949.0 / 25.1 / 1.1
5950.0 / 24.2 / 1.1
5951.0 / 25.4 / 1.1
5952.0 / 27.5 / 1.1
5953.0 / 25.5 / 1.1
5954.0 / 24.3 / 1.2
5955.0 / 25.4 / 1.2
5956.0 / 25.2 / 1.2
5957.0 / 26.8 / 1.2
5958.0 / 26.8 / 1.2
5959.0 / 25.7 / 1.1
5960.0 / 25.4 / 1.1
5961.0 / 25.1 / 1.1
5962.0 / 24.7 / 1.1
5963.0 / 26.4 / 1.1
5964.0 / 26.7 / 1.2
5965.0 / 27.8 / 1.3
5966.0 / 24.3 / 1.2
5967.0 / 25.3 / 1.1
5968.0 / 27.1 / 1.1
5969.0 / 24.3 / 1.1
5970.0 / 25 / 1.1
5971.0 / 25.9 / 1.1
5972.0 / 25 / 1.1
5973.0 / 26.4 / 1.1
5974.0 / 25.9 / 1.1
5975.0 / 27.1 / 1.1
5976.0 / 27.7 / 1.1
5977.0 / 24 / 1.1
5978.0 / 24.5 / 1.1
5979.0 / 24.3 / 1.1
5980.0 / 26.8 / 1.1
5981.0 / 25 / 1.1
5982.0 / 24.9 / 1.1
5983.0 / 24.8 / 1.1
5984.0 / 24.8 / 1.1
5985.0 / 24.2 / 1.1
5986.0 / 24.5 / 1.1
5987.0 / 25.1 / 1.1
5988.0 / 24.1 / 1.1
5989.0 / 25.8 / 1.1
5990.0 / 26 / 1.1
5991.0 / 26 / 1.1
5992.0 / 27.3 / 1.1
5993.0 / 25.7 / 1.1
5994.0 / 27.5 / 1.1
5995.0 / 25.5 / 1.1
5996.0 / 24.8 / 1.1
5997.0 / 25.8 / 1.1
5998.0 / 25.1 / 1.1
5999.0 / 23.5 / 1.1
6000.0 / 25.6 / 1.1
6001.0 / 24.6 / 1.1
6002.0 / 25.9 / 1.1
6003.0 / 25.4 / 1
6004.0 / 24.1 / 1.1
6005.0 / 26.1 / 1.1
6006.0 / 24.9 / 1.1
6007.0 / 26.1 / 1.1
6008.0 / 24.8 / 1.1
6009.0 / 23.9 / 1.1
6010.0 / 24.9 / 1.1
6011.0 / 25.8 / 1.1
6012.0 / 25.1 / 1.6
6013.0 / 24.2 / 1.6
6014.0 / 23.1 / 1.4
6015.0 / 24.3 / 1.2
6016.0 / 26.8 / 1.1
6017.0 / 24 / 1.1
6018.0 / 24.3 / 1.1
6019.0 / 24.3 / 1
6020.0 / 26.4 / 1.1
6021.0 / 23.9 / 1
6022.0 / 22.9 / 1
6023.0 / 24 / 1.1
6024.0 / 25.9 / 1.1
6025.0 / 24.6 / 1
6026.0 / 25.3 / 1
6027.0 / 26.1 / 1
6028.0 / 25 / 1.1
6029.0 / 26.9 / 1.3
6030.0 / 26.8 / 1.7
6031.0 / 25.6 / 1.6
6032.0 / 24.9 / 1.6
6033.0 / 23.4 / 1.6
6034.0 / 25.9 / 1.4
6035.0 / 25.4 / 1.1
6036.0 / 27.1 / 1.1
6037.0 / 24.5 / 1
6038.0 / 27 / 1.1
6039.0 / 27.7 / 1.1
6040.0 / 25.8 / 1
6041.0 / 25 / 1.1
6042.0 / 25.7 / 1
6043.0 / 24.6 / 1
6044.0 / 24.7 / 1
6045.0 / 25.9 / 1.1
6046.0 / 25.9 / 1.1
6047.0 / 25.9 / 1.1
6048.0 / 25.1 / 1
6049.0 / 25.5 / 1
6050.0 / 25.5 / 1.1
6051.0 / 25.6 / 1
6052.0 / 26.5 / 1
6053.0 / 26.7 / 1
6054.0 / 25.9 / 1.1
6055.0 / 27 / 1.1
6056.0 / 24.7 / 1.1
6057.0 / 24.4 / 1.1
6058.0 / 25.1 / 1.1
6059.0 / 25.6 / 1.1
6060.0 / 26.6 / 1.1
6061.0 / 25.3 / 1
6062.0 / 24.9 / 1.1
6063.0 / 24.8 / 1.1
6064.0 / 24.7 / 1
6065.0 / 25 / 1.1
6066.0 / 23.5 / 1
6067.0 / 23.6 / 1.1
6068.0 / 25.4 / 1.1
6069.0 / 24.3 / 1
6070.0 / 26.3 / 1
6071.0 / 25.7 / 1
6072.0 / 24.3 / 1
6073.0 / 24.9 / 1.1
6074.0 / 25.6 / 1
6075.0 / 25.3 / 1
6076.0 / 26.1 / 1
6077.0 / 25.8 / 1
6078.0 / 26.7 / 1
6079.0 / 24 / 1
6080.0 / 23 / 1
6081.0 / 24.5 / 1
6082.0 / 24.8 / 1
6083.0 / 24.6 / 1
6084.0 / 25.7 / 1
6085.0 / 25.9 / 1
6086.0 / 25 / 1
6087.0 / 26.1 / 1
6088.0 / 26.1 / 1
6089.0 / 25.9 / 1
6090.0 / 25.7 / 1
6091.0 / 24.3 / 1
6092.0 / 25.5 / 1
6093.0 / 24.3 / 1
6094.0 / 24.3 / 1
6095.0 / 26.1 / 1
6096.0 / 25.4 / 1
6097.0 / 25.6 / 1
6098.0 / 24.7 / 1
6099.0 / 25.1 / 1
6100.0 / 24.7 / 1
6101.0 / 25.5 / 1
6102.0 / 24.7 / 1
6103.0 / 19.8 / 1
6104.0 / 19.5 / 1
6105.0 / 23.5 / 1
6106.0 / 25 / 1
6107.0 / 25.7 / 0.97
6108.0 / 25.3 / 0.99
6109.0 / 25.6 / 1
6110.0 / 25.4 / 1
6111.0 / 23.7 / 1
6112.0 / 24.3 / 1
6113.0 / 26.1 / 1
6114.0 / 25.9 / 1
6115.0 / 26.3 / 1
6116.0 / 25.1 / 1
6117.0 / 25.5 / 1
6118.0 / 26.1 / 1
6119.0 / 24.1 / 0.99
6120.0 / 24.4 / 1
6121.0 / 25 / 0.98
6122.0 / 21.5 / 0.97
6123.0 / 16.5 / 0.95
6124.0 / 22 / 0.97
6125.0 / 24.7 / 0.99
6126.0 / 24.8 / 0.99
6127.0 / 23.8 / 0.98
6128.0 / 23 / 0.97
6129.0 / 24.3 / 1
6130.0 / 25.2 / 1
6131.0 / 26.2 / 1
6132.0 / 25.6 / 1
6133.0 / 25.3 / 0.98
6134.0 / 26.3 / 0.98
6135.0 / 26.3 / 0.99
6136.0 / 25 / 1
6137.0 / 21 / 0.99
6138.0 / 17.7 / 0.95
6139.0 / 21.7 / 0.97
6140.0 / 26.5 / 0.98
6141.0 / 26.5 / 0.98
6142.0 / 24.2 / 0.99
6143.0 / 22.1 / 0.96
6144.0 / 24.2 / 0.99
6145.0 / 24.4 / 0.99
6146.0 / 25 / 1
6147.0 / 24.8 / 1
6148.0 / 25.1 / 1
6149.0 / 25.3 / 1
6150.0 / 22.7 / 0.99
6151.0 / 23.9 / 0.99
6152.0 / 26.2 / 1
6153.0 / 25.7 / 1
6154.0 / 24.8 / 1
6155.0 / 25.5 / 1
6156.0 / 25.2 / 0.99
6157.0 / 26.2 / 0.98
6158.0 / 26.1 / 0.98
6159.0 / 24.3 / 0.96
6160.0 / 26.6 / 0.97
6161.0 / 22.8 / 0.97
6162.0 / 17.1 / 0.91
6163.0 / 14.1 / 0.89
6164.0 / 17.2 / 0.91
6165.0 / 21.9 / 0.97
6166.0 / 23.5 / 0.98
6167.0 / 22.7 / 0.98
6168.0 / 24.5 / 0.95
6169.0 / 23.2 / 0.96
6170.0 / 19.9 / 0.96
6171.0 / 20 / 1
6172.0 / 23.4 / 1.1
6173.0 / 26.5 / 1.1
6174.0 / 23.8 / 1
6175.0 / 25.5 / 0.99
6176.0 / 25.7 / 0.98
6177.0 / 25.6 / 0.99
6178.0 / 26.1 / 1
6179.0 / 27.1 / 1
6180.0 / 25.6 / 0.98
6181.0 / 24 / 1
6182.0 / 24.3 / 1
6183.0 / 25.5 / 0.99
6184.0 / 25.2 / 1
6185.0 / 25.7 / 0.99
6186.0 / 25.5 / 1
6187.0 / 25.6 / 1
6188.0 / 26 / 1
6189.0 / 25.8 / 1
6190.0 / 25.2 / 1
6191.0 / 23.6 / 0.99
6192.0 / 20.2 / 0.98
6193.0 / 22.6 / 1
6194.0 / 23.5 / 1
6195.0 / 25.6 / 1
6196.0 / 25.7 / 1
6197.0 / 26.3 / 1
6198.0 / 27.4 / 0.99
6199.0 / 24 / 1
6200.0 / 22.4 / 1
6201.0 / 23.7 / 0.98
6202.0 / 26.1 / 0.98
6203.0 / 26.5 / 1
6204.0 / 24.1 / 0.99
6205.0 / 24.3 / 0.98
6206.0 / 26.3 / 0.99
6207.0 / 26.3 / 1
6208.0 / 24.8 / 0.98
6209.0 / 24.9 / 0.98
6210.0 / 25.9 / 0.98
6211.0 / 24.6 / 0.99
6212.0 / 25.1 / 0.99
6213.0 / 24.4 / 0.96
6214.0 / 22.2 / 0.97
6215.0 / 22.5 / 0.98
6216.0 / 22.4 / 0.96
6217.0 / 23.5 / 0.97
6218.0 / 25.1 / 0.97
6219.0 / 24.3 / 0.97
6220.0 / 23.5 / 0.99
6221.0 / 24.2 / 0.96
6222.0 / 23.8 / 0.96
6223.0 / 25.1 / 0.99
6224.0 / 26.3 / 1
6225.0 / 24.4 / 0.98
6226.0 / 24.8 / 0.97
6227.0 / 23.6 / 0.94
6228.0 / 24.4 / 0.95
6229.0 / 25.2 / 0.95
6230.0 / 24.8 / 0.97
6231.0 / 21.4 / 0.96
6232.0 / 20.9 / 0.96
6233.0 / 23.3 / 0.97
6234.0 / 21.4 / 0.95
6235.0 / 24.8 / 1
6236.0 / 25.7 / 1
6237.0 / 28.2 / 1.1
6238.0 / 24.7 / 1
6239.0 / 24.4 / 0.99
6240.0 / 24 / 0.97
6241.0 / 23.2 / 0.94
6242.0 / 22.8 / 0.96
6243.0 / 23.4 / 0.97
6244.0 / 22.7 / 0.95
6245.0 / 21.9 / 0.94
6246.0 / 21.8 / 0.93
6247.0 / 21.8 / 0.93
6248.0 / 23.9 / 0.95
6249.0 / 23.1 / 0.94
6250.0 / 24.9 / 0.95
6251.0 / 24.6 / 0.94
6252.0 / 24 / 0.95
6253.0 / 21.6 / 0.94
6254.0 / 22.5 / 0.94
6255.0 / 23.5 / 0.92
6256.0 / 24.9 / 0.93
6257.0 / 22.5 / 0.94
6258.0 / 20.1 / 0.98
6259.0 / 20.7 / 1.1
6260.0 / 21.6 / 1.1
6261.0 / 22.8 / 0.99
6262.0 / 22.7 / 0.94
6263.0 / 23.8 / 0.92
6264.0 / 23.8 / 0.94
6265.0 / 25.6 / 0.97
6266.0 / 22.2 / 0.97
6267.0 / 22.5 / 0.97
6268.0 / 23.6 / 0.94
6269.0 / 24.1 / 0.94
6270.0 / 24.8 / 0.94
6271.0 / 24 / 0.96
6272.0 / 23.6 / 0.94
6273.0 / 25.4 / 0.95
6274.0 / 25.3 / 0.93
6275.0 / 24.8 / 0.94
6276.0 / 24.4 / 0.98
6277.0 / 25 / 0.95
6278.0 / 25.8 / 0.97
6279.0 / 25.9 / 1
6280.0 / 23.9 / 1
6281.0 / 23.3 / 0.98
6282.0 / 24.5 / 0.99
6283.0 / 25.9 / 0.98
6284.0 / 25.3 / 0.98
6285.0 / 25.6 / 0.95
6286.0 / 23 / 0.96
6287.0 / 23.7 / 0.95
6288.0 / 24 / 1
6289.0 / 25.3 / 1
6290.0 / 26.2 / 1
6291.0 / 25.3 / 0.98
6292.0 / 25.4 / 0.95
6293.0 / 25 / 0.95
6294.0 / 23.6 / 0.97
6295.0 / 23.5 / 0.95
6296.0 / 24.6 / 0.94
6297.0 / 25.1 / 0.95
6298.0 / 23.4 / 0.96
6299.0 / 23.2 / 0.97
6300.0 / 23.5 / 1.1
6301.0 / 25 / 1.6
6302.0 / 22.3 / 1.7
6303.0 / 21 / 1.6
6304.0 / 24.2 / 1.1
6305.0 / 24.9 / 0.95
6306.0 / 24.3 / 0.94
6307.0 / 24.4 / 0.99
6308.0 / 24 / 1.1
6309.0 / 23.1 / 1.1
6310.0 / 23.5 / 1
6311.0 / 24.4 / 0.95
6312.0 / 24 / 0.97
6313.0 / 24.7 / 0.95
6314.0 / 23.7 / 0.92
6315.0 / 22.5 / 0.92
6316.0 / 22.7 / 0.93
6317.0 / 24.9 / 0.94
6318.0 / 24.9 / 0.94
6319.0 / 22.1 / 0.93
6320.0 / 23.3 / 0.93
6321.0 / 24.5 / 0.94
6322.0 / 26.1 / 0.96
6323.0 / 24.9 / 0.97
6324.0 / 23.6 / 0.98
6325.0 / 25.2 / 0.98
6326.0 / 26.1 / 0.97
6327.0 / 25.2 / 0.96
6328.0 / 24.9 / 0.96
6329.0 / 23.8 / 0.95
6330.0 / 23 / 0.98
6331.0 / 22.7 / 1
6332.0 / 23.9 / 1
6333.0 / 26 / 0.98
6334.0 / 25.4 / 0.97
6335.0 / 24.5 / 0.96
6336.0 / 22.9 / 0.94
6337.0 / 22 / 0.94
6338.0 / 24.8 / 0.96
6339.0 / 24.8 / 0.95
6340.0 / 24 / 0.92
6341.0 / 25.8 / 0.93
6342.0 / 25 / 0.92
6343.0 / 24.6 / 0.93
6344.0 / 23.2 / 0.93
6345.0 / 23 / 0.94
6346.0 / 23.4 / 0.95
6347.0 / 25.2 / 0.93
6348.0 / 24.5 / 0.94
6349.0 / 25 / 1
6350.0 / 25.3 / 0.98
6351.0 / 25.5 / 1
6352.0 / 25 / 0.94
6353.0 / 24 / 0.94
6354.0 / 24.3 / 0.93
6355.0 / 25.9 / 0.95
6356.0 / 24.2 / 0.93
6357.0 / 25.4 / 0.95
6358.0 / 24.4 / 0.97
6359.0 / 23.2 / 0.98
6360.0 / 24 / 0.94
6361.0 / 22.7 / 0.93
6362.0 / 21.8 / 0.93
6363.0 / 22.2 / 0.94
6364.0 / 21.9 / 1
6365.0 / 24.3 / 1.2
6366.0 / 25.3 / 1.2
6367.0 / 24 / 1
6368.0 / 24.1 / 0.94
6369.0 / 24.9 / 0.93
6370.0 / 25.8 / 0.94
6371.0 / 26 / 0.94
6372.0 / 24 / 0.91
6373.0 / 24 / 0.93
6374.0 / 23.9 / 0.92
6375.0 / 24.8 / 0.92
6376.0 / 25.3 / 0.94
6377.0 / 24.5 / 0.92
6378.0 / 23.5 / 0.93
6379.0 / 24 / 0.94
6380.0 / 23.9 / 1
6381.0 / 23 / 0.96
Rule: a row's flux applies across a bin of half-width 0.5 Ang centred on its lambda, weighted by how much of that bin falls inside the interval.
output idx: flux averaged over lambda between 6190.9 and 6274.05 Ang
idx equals 23.9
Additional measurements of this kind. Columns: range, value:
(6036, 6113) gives 25.1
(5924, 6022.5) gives 25.5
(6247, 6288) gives 23.8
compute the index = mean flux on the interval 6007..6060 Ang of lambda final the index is 25.3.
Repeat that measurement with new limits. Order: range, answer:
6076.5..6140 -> 24.5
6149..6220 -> 24.2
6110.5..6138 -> 24.2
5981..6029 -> 25.1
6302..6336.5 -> 24.1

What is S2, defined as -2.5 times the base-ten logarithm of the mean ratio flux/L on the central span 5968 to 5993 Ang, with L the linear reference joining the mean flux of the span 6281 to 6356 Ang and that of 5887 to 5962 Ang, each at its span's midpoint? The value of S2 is -0.06 mag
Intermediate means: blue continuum 23.9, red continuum 24.3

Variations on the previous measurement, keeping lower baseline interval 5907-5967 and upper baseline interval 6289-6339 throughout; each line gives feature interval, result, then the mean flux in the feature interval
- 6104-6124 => 0.031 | 24.3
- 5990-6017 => 0.009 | 25.3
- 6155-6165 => 0.114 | 22.3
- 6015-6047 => 0.000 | 25.4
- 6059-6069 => 0.014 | 24.9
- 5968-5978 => -0.005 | 25.7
